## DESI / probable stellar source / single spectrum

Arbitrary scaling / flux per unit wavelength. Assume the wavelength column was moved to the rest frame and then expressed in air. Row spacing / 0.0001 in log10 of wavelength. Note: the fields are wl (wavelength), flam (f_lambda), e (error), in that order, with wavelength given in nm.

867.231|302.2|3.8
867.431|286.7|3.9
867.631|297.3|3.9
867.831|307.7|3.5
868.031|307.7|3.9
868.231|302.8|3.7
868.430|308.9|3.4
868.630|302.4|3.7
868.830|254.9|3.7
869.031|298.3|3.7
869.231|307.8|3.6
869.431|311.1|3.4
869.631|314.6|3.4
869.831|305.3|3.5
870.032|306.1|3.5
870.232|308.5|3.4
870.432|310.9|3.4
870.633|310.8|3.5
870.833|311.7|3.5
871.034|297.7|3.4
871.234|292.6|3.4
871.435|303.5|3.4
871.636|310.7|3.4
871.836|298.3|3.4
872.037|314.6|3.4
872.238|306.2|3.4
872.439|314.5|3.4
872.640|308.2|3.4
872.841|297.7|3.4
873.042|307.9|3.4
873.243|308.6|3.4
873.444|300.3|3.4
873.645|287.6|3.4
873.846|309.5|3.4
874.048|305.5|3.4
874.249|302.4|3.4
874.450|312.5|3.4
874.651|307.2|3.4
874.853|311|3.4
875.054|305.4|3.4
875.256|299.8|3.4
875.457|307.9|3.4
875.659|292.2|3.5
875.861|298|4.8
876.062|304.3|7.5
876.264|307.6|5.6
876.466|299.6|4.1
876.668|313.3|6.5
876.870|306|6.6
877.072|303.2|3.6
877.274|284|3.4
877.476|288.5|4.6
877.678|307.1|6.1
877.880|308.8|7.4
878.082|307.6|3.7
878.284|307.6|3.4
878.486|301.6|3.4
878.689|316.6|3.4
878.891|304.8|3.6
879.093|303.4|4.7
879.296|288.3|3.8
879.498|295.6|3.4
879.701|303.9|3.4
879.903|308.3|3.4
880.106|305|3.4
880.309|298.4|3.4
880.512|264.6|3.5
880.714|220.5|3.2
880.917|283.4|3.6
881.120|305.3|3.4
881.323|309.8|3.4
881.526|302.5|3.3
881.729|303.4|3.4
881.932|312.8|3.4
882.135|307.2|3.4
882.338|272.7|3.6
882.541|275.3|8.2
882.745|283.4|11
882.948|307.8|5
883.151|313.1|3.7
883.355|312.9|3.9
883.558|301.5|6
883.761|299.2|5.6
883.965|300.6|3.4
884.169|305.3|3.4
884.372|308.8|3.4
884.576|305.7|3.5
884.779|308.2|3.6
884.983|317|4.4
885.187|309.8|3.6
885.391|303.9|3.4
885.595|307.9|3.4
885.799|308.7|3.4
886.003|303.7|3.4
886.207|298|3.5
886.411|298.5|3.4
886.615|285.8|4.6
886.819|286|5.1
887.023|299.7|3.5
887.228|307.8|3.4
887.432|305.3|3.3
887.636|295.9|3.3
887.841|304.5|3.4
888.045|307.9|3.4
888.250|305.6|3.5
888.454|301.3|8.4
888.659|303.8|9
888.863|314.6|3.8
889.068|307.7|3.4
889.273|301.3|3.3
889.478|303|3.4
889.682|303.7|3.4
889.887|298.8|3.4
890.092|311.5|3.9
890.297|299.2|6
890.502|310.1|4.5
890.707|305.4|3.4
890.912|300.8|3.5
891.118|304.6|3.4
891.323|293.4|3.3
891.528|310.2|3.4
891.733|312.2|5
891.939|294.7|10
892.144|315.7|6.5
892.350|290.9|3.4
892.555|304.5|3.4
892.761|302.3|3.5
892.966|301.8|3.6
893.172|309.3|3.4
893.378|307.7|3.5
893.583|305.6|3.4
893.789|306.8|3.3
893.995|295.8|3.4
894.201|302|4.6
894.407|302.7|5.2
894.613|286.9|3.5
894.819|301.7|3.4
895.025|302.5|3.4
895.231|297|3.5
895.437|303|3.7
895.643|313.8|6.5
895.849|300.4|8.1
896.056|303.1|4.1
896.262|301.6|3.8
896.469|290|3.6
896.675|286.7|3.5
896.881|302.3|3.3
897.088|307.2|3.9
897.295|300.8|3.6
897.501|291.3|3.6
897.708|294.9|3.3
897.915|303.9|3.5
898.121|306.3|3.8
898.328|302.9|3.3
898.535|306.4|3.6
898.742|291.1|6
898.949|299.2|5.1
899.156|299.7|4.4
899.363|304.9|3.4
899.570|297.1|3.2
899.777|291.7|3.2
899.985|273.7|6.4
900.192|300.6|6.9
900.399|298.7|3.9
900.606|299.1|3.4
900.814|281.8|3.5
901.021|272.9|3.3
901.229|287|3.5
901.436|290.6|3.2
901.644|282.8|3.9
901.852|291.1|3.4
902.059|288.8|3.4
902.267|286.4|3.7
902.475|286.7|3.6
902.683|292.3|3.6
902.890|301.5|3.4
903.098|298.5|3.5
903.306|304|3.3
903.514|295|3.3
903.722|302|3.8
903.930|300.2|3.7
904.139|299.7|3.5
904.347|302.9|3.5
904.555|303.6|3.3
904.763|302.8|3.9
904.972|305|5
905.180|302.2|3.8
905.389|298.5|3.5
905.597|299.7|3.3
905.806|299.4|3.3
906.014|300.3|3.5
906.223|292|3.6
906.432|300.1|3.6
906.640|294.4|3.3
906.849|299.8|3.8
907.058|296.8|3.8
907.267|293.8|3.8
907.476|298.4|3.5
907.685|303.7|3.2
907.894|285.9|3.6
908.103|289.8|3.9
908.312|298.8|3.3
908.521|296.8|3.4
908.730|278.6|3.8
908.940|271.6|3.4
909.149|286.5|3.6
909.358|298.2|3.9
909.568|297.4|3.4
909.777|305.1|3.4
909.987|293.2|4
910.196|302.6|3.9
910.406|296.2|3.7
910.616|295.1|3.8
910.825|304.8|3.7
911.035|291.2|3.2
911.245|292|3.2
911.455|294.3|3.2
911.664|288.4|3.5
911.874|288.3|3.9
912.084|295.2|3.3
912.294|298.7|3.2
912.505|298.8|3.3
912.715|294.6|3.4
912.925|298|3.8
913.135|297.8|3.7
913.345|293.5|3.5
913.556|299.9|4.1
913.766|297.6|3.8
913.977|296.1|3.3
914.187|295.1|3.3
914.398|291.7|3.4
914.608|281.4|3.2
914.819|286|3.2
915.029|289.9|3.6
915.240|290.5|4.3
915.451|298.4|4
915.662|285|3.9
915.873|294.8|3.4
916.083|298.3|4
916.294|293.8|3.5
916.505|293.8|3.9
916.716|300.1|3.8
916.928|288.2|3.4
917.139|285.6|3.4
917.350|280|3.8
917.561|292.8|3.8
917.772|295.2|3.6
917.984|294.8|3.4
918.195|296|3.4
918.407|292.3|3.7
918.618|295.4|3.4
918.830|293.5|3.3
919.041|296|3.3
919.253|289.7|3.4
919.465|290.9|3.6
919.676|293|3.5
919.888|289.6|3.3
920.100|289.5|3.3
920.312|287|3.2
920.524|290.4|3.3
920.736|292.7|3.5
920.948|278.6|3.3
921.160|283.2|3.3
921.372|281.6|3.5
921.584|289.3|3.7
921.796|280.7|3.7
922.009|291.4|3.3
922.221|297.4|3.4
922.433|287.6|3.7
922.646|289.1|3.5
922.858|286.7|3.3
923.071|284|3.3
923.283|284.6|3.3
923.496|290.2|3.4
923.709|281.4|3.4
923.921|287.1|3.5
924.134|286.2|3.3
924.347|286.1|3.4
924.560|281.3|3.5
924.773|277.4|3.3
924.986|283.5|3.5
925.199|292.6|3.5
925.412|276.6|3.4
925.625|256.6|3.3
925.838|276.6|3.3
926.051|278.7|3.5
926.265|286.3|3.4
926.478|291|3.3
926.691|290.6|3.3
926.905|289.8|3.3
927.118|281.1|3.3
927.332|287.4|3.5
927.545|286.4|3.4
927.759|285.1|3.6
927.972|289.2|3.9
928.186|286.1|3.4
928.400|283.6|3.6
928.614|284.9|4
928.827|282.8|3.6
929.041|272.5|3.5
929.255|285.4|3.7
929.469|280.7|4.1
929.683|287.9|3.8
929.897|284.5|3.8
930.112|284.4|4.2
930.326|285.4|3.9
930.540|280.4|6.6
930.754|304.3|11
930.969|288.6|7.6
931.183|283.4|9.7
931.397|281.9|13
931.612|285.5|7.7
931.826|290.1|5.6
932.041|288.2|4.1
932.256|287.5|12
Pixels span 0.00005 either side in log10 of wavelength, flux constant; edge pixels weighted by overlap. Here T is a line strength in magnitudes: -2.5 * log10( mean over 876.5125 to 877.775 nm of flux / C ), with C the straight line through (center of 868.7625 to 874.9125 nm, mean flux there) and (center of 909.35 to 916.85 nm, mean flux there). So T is 0.01 mag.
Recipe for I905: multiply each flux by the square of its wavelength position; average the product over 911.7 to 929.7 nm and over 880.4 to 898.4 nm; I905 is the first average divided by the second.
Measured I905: 1.0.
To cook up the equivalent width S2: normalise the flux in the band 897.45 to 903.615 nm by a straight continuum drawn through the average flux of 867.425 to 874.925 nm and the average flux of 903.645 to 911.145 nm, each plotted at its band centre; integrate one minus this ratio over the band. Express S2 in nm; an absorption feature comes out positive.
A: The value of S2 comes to 0.086 nm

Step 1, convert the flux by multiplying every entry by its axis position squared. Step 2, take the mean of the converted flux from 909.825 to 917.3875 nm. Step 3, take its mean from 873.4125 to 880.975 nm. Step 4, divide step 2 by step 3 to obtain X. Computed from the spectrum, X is 1.1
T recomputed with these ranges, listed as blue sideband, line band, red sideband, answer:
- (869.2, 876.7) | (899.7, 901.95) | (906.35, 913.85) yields 0.04 mag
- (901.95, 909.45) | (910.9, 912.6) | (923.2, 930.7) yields 0.00 mag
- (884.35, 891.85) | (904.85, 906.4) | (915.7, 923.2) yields -0.01 mag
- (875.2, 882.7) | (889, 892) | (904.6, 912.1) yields -0.03 mag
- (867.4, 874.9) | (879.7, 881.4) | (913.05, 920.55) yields 0.05 mag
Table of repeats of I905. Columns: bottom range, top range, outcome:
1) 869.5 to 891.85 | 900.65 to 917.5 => 1.04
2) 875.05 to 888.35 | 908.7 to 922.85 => 1.05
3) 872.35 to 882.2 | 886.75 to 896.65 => 1.04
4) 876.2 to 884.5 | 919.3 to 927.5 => 1.05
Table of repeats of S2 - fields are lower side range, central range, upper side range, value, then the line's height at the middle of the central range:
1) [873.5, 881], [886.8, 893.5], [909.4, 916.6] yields -0.142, 298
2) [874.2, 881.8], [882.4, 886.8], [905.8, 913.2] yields -0.050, 299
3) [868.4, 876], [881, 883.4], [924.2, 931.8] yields 0.002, 300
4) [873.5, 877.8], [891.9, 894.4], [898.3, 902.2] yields -0.068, 295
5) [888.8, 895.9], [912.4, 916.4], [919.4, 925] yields -0.037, 291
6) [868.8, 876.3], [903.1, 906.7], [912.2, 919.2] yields -0.048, 296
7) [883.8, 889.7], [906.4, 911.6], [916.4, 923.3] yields -0.002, 294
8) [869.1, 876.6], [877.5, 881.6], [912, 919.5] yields 0.088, 303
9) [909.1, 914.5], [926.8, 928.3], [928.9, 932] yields 0.003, 287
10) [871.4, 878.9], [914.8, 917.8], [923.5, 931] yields -0.033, 288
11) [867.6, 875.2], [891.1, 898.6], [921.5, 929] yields -0.146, 296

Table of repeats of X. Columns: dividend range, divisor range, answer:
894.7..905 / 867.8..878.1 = 1.04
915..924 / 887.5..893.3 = 1.02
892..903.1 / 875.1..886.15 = 1.03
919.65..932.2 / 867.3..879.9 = 1.06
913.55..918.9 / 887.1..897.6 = 1.02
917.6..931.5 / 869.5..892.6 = 1.04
